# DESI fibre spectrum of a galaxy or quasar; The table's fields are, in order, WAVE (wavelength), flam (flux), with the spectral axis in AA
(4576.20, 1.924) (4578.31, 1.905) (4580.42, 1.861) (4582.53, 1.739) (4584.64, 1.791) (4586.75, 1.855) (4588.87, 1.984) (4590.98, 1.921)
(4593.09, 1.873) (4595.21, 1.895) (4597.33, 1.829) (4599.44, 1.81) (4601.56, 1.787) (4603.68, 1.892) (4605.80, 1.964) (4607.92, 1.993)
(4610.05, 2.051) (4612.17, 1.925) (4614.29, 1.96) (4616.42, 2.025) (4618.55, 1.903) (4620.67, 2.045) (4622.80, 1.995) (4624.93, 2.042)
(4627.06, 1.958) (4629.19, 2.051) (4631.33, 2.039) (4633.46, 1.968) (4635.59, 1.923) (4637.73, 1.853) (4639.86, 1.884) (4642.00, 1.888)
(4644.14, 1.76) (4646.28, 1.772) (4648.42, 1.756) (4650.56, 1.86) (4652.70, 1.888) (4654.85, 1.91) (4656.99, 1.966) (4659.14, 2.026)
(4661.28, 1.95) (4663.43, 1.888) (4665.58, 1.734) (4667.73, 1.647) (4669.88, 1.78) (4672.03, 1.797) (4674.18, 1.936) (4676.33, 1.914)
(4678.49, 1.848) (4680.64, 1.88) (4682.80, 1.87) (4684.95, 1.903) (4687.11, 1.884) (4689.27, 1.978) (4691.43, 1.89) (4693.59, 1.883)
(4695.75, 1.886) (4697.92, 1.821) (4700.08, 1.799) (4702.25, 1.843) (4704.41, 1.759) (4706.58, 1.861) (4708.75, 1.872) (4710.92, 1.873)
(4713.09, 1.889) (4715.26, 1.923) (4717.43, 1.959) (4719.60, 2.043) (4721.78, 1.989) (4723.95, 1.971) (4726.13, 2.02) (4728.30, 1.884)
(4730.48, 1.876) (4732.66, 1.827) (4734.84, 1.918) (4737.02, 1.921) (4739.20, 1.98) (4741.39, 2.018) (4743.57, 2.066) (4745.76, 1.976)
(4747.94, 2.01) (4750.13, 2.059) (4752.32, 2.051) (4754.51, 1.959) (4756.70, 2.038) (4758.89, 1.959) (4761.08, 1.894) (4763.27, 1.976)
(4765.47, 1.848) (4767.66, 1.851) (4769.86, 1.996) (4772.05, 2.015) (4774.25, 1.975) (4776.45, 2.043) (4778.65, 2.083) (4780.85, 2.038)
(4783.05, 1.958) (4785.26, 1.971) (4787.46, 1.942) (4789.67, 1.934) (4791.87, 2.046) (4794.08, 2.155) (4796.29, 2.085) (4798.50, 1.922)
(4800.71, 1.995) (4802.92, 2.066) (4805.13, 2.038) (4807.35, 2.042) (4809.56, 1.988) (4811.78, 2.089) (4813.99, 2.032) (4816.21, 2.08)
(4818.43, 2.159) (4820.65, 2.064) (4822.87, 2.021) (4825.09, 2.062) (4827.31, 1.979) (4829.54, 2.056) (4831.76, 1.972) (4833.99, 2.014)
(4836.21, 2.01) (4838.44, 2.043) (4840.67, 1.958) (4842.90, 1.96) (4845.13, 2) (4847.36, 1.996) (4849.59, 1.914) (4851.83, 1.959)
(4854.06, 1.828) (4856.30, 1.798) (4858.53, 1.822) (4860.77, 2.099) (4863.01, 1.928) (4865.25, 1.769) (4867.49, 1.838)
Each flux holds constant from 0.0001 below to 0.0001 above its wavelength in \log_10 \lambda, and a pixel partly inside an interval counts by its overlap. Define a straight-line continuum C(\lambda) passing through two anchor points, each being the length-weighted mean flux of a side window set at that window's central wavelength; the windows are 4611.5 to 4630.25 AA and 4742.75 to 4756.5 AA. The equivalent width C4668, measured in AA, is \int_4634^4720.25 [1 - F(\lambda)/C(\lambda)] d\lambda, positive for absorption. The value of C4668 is 5.8 AA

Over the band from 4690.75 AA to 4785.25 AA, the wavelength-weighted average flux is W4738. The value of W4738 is 1.94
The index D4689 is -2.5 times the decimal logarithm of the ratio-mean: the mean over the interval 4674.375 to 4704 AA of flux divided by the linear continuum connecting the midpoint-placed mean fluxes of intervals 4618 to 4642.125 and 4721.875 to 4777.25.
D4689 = 0.05 mag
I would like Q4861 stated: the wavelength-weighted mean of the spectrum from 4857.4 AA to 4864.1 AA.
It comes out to 1.95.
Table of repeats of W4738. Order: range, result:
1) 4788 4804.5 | 2.03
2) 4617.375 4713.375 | 1.89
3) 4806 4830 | 2.05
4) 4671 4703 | 1.88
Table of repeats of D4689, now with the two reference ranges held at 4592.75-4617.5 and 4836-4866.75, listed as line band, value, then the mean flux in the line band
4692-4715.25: 0.04 mag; 1.85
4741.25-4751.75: -0.06 mag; 2.03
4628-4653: 0.02 mag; 1.89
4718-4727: -0.04 mag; 2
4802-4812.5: -0.06 mag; 2.04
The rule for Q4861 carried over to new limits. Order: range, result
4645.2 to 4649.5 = 1.76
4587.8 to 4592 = 1.95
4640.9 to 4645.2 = 1.82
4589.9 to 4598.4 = 1.88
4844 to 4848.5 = 2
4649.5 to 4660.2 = 1.93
